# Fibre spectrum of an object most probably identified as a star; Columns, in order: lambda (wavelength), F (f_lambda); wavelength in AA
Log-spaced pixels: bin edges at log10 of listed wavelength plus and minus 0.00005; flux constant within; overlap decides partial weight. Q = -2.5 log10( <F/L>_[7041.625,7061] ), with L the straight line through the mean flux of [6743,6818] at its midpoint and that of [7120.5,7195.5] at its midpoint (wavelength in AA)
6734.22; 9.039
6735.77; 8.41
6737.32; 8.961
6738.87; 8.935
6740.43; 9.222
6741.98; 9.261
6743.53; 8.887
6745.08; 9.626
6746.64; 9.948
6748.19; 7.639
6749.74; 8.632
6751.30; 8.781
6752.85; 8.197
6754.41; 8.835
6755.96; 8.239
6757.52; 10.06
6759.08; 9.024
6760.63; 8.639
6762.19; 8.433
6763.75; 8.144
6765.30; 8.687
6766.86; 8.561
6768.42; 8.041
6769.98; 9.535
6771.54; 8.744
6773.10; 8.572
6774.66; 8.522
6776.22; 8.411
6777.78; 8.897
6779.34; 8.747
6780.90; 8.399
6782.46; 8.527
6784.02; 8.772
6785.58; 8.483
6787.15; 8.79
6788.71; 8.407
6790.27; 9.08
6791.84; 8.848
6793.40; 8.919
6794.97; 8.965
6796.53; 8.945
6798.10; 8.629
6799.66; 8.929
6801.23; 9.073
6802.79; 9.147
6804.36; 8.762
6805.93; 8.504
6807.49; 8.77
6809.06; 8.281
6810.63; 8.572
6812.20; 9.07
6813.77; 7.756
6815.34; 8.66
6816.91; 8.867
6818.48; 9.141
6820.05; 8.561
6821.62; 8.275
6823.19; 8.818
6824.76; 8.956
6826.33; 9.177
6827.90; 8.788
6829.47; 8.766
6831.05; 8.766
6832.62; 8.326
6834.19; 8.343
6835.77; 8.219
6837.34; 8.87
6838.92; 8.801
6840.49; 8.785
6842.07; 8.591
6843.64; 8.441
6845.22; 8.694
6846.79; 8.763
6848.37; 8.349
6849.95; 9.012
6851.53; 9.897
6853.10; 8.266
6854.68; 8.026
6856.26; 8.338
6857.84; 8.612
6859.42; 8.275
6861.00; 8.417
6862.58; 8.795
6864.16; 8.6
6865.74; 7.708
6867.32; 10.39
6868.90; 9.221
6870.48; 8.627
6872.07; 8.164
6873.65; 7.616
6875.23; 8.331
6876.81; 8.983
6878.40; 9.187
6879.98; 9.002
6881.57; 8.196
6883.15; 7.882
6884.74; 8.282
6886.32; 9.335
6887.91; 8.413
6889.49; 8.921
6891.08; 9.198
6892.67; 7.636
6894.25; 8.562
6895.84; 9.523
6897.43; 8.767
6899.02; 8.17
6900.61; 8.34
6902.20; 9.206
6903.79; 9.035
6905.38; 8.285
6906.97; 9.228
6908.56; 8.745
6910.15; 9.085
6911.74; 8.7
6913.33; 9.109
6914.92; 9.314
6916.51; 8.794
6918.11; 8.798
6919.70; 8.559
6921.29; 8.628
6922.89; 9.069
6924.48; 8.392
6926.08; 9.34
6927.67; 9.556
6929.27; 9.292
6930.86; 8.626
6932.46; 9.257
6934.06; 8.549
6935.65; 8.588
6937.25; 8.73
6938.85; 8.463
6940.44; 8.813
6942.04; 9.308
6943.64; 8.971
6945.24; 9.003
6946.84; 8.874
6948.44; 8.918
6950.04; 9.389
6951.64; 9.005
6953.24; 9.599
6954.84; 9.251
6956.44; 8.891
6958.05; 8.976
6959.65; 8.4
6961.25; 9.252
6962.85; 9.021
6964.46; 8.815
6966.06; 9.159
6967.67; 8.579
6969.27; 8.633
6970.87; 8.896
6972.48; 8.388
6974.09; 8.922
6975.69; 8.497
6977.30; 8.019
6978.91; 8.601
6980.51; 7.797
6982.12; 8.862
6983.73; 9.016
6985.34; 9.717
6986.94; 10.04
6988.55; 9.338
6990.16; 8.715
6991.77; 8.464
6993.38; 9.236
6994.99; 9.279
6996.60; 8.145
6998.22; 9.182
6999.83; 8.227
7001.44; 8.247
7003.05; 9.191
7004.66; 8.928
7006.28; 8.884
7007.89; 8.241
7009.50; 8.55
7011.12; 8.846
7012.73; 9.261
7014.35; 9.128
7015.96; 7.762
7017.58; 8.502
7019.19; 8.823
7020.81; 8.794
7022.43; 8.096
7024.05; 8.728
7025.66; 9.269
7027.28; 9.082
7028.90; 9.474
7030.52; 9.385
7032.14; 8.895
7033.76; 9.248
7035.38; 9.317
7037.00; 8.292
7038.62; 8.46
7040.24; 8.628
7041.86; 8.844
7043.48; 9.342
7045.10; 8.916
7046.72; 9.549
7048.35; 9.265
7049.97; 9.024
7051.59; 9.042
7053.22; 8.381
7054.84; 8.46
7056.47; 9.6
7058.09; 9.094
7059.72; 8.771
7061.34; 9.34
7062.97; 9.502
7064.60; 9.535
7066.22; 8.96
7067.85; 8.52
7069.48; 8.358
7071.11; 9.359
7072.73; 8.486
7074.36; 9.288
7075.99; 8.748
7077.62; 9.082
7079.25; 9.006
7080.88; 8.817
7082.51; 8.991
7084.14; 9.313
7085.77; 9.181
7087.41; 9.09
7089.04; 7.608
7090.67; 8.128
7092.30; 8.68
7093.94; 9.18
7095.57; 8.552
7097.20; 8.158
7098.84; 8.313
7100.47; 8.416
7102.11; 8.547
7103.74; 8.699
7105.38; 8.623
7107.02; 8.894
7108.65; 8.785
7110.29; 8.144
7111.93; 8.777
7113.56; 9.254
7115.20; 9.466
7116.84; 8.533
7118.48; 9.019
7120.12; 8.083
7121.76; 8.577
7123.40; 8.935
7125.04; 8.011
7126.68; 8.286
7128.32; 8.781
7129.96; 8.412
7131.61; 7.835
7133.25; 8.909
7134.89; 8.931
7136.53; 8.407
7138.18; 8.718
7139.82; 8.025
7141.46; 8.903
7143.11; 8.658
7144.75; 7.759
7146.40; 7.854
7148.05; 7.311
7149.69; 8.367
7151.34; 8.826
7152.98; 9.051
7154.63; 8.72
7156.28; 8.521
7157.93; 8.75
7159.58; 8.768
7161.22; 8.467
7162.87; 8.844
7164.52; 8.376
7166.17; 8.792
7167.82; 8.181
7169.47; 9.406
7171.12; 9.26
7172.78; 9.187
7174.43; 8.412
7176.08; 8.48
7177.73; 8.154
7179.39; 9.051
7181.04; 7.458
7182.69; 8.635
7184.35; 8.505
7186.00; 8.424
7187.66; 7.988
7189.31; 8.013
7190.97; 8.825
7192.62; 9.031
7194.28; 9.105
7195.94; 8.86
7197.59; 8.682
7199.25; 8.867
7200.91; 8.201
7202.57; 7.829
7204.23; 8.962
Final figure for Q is -0.06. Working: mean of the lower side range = 8.73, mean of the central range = 9.04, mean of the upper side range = 8.53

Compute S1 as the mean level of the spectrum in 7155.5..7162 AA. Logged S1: 8.64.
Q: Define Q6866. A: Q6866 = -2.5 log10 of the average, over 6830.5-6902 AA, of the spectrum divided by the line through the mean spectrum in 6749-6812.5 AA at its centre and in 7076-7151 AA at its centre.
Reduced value 0.01 mag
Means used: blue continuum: 8.72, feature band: 8.62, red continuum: 8.58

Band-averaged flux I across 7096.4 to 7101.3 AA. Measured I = 8.29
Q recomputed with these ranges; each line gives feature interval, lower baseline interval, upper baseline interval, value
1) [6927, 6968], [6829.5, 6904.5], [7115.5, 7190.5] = -0.05 mag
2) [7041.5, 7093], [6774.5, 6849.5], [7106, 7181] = -0.04 mag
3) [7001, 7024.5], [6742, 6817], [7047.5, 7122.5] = 0.02 mag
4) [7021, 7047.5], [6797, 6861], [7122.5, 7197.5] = -0.05 mag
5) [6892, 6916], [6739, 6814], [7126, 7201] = -0.01 mag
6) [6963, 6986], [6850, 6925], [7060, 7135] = 0.00 mag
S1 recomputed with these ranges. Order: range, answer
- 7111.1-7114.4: 9.02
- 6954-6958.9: 9.03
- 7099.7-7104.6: 8.55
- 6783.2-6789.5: 8.62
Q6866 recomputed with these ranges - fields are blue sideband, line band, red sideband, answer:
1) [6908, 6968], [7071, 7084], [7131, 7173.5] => -0.033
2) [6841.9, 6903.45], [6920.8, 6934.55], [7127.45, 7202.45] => -0.044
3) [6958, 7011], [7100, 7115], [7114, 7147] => -0.020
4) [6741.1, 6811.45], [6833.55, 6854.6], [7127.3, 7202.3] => 0.005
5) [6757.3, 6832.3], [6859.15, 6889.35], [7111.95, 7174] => 0.010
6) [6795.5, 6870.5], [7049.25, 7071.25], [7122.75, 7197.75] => -0.049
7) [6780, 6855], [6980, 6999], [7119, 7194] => -0.048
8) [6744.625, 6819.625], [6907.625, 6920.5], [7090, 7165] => -0.029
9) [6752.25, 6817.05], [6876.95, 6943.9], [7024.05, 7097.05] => 0.001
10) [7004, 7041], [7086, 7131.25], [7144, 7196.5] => 0.008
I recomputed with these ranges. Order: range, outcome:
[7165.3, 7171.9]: 8.91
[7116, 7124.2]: 8.63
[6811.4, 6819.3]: 8.69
